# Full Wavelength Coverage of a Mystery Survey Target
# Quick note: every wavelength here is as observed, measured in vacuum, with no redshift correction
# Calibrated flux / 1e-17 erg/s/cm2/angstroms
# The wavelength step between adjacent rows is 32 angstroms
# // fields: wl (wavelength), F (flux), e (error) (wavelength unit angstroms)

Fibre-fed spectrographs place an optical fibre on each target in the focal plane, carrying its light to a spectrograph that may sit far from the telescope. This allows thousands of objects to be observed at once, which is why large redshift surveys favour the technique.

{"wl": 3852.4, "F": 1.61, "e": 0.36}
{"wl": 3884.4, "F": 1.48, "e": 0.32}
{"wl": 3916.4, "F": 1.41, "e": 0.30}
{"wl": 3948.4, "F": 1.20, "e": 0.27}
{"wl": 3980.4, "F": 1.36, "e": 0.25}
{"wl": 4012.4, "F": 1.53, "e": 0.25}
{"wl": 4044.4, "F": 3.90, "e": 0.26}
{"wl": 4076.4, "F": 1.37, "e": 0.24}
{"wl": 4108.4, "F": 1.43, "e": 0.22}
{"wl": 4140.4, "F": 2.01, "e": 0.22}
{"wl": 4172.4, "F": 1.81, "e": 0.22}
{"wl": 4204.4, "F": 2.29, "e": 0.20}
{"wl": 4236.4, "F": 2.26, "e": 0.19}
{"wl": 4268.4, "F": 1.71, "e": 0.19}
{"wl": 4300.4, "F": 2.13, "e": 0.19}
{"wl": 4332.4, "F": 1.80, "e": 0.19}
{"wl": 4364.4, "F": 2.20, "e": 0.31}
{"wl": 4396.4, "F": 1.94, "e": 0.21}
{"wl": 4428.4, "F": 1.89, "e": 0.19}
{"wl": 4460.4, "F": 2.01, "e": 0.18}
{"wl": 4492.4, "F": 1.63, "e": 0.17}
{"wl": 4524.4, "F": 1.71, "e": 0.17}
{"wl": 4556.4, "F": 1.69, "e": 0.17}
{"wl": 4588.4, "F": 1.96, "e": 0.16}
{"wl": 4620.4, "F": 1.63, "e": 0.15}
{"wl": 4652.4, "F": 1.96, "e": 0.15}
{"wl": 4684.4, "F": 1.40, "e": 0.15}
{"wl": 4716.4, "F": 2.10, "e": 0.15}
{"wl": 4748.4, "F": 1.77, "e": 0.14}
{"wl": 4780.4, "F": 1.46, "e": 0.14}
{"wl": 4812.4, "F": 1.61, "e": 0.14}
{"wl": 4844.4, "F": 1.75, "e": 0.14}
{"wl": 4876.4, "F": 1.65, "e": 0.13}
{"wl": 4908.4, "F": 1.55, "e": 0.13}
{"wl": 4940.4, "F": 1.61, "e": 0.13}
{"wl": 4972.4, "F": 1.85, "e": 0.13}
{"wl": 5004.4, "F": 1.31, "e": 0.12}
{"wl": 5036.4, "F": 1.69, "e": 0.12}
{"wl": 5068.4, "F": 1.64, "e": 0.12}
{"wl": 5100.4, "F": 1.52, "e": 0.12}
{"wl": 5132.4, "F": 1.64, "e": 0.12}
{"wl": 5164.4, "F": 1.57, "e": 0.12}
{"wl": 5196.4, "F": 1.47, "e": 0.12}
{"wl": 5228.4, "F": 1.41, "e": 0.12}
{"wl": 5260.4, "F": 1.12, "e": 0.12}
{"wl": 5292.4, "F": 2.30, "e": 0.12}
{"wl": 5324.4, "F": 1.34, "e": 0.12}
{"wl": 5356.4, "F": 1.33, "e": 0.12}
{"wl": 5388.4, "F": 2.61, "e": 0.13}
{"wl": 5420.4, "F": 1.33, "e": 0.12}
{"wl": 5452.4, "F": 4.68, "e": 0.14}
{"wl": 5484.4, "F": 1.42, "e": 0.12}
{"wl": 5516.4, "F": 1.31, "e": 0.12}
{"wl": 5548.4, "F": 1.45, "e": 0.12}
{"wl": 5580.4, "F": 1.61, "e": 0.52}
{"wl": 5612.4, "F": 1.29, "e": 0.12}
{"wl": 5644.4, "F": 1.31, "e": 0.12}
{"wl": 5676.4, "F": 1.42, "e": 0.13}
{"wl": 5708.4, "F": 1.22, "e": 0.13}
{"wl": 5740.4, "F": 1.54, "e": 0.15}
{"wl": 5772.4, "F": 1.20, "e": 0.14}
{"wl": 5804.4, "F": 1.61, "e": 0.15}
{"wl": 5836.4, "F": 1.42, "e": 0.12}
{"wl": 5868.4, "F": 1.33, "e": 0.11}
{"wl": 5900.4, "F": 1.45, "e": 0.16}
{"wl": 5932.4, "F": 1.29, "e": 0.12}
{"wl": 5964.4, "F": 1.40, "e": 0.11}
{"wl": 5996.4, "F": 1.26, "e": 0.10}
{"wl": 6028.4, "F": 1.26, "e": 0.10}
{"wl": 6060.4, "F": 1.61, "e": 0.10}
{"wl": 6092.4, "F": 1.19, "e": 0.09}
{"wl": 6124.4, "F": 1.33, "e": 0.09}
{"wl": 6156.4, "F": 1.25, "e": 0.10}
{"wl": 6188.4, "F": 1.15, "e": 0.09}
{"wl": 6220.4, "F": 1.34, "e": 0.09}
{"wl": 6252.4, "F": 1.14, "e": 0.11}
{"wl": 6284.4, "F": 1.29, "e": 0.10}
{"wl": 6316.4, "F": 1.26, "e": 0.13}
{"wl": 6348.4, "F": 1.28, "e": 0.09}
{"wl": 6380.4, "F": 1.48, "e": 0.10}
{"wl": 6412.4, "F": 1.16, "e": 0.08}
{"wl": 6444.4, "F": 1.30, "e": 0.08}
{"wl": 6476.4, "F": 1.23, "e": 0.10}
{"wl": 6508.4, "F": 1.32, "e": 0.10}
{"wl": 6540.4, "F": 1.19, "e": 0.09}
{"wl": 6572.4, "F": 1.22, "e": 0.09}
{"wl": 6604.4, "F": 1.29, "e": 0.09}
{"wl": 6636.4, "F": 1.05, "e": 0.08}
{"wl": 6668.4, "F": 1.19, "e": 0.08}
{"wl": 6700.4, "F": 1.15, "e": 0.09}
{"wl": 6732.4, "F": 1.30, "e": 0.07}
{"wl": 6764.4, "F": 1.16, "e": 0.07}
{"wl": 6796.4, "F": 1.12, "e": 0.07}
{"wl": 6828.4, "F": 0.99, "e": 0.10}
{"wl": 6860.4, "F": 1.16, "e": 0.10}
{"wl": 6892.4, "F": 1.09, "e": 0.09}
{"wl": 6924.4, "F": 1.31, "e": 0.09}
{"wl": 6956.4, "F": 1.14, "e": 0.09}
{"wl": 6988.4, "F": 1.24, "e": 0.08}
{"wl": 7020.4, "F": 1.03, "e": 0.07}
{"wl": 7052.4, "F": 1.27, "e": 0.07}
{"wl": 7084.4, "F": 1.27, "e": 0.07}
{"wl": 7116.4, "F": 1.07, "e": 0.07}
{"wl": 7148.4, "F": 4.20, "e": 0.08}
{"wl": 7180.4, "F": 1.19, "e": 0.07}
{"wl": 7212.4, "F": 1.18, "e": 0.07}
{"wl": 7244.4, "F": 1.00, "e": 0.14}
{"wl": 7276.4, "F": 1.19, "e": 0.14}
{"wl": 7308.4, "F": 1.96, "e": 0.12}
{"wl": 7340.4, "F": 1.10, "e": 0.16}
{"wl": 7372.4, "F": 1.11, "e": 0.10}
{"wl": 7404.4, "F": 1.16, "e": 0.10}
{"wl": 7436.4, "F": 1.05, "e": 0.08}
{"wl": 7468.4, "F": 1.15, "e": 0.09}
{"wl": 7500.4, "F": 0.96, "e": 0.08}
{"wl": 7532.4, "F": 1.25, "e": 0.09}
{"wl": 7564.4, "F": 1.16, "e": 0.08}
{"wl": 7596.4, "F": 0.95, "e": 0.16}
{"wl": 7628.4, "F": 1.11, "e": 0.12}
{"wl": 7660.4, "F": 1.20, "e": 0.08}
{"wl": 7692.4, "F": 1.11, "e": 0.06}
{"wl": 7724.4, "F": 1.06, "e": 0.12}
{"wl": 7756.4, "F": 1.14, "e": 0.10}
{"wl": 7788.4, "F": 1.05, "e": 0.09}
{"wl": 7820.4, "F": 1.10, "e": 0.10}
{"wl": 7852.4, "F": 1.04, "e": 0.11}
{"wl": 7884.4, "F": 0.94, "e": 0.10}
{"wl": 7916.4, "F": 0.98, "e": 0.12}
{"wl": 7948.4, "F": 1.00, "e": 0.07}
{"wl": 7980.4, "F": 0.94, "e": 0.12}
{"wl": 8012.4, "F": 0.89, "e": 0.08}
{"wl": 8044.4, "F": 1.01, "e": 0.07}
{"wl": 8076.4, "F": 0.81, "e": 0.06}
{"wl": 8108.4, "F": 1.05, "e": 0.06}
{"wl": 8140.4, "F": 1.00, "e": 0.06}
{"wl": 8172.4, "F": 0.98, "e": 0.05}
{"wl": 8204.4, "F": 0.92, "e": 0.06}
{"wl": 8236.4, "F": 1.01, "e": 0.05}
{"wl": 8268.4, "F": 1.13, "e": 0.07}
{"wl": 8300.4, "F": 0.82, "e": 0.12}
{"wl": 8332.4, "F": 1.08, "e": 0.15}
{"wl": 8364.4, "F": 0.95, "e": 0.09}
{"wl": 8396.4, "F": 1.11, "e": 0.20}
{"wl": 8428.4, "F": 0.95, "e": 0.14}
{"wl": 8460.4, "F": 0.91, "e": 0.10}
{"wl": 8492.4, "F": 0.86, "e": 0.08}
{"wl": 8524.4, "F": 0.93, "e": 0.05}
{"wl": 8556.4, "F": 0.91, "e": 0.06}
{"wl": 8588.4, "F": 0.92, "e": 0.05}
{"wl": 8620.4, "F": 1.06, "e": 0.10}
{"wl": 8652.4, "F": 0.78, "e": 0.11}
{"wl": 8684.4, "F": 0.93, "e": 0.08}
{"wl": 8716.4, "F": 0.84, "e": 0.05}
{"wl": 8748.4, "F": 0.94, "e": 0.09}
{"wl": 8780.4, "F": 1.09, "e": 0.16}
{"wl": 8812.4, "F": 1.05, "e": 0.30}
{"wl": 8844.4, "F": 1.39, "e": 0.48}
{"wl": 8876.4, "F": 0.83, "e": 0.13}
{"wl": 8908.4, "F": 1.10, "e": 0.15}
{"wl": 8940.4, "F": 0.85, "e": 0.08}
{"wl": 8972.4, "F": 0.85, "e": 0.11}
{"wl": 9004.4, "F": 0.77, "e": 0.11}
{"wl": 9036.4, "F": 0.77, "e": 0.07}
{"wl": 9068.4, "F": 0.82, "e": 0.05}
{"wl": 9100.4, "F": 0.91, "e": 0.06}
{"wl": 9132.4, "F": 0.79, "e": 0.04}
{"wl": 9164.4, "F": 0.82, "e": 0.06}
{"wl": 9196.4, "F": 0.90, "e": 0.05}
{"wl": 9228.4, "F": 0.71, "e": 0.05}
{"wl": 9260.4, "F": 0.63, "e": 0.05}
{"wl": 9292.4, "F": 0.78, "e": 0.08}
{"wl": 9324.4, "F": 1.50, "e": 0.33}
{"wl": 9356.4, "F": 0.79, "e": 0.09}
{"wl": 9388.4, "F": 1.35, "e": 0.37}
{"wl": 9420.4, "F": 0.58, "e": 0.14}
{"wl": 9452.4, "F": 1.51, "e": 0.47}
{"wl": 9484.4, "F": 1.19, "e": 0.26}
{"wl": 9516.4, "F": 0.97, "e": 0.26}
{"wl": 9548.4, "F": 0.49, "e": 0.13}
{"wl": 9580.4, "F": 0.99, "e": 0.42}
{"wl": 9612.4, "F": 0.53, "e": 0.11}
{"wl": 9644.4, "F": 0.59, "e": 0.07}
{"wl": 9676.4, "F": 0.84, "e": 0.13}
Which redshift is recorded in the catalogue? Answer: 0.087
